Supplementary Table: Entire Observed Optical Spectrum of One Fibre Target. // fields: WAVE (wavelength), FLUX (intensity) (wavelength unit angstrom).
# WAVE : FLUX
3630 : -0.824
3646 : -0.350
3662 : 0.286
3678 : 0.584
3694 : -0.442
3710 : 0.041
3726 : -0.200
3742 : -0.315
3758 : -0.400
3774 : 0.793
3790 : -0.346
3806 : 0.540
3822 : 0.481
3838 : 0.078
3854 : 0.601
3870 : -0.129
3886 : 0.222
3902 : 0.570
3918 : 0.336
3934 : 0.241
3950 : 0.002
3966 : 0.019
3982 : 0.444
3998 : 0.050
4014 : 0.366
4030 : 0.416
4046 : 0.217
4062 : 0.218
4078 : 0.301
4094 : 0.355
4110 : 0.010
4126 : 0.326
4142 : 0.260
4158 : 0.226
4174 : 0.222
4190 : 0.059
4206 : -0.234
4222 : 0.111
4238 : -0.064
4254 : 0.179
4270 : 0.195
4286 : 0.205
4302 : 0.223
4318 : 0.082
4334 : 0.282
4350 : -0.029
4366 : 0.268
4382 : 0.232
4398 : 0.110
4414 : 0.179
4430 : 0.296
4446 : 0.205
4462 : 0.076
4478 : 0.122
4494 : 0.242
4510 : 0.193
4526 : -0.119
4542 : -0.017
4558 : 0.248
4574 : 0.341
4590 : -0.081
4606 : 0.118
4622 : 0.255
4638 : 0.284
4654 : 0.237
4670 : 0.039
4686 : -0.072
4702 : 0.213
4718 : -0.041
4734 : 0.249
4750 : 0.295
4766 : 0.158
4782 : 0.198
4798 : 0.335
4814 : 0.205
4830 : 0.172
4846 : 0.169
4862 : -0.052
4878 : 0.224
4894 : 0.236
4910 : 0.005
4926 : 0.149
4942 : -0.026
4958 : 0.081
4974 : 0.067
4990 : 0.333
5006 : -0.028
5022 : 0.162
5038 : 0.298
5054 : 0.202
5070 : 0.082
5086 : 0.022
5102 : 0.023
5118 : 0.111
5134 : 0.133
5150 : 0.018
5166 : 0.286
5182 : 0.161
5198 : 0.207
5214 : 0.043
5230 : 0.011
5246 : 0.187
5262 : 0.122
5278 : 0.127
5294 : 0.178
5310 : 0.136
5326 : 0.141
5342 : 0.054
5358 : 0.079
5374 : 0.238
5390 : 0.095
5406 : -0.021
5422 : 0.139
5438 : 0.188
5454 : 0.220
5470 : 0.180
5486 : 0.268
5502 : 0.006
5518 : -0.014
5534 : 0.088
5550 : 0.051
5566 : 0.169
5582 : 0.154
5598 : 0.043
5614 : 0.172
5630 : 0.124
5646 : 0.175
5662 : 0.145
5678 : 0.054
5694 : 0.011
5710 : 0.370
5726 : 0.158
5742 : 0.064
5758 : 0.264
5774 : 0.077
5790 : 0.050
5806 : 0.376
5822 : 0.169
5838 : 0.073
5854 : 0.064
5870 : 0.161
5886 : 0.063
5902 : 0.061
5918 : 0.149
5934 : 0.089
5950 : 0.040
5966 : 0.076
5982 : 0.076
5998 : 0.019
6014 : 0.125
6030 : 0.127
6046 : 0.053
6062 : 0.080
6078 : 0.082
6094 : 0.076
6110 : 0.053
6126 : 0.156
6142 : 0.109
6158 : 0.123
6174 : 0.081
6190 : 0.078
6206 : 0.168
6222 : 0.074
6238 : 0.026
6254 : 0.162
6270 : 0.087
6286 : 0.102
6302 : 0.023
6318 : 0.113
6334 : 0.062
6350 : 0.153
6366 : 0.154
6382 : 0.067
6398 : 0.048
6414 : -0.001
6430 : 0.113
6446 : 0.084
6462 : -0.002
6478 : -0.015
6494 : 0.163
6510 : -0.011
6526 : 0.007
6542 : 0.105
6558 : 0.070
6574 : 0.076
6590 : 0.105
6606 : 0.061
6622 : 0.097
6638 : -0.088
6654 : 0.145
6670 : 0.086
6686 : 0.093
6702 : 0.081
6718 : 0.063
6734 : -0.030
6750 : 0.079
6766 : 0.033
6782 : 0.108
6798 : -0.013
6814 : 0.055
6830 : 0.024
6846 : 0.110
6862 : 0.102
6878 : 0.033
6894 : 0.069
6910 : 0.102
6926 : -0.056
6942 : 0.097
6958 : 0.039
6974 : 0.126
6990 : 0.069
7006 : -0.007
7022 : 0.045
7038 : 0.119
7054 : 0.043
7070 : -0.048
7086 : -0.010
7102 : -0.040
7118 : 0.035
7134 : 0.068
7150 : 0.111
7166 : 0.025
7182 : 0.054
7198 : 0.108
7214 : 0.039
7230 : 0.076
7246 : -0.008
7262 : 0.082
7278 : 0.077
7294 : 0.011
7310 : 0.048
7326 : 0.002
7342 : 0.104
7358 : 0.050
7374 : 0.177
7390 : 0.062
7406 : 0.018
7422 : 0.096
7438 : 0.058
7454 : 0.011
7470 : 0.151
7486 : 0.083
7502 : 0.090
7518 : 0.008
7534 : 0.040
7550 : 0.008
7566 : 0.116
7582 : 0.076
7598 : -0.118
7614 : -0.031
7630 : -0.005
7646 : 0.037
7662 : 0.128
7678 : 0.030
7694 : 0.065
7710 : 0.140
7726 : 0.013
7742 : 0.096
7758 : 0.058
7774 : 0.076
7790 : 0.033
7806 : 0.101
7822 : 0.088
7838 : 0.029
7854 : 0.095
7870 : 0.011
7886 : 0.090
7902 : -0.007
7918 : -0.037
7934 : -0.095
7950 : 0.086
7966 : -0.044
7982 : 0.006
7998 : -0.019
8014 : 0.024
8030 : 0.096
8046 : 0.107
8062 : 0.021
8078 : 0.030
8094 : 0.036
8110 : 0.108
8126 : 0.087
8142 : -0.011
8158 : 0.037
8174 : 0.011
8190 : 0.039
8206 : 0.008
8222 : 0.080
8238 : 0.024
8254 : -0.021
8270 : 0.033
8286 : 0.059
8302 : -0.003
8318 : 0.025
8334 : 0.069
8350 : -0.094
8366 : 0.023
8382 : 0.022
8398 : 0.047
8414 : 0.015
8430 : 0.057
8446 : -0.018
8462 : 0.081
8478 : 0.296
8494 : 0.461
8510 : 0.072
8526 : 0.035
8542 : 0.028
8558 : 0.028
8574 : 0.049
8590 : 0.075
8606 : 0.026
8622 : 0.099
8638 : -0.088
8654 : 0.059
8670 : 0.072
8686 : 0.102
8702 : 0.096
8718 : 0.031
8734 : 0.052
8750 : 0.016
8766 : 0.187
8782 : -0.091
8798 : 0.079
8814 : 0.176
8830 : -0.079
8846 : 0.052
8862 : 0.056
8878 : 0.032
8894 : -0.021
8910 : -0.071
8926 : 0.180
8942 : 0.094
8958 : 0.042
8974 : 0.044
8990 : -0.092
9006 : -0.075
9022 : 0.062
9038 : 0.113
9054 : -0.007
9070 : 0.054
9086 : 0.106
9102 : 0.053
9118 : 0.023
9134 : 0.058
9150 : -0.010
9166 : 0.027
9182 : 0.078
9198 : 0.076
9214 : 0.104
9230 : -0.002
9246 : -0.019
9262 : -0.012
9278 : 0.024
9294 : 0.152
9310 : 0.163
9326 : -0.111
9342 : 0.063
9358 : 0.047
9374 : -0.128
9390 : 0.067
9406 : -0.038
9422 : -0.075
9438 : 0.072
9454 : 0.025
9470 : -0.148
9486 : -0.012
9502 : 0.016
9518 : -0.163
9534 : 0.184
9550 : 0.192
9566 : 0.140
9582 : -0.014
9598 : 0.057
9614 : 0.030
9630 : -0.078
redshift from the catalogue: 1.276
